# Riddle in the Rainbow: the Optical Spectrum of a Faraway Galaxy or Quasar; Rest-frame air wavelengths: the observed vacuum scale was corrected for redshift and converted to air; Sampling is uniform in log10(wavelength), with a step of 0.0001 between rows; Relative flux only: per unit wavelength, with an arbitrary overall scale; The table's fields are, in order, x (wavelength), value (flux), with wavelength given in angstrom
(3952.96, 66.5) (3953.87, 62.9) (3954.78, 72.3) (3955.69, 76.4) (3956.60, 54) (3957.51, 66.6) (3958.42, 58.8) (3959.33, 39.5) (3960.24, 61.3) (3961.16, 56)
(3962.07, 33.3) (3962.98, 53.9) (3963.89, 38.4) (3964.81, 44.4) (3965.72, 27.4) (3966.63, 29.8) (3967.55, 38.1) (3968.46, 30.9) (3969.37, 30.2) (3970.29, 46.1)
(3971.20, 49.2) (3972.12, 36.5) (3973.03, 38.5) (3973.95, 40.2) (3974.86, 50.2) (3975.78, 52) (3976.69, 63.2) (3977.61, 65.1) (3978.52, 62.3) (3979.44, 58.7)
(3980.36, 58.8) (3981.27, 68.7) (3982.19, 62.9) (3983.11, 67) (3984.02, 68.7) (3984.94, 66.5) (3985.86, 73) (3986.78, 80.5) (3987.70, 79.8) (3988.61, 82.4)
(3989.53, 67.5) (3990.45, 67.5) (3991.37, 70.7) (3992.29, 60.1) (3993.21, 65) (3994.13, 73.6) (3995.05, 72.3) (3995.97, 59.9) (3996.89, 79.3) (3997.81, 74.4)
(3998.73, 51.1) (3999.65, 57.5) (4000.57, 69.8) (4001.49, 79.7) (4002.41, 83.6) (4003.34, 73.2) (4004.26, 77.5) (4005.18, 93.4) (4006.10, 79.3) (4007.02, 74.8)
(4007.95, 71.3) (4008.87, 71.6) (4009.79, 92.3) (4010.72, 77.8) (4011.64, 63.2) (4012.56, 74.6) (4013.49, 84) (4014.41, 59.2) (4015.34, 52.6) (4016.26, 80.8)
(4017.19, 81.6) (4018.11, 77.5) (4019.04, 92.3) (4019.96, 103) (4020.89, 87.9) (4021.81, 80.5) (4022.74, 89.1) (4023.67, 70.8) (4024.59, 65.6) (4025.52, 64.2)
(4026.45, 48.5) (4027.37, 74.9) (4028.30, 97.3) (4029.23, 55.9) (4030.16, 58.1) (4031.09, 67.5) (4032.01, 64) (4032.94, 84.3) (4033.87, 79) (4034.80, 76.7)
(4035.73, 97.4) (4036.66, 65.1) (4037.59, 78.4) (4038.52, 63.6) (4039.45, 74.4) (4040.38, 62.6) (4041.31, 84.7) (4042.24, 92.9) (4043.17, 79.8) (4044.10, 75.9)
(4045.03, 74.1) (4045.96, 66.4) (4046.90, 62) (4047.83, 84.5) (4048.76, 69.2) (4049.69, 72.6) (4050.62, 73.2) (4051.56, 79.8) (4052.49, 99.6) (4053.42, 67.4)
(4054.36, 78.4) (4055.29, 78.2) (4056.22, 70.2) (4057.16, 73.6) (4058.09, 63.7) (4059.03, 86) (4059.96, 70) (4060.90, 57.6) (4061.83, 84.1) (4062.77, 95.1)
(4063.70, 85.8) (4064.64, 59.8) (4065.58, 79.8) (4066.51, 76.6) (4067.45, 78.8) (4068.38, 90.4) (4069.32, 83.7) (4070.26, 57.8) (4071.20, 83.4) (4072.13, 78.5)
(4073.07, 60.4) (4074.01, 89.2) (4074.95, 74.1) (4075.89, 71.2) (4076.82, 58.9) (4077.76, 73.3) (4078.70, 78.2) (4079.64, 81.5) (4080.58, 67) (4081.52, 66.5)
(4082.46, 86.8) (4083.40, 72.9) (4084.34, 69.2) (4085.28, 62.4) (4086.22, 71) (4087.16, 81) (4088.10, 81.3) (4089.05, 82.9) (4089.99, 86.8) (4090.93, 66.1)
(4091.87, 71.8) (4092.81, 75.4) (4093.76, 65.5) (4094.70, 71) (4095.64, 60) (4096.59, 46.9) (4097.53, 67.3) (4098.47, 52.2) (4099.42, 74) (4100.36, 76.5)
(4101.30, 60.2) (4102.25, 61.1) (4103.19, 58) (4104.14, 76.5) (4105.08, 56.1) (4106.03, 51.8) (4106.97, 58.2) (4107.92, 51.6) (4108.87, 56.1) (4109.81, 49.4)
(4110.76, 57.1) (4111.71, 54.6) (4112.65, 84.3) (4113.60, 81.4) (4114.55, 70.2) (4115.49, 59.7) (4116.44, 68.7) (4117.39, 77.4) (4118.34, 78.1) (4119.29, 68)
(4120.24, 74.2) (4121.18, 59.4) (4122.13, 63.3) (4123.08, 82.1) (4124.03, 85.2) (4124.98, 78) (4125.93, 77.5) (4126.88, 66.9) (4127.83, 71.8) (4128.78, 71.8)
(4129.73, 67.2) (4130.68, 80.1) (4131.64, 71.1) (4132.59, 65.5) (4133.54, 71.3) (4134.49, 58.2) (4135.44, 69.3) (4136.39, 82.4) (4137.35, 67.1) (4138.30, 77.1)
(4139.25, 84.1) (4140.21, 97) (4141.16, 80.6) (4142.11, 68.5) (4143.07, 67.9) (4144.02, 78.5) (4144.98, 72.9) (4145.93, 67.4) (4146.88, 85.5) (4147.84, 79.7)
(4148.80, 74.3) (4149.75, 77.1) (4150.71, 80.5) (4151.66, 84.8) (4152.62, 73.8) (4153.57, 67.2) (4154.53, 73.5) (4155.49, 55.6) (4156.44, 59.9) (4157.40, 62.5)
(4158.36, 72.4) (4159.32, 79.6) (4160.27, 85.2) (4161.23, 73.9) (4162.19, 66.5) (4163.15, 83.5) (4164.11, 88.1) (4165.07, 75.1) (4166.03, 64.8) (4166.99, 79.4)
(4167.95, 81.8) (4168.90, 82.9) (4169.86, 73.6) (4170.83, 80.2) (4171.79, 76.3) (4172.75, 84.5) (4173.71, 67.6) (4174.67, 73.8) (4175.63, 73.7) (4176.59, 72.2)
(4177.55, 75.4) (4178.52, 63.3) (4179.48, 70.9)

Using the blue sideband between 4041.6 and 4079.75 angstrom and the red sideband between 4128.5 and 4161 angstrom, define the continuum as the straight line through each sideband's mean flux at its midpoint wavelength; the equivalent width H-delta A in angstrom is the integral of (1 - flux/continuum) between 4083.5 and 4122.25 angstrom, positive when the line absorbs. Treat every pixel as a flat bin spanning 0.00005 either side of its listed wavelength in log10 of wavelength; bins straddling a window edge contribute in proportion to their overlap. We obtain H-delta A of 4.2 angstrom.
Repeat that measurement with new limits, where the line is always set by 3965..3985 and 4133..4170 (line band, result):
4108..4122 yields 0.7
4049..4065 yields -3.8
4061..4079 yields -3.7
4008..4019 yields -3.8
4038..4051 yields -3.1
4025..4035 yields -2.1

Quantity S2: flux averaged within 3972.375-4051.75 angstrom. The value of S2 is 71.7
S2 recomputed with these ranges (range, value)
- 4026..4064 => 74.9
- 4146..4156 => 74.9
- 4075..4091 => 74.2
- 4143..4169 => 74.8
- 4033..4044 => 77.9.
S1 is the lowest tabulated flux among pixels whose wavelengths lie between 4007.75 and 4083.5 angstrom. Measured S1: 48.5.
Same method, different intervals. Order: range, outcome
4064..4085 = 57.8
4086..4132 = 46.9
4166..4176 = 64.8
